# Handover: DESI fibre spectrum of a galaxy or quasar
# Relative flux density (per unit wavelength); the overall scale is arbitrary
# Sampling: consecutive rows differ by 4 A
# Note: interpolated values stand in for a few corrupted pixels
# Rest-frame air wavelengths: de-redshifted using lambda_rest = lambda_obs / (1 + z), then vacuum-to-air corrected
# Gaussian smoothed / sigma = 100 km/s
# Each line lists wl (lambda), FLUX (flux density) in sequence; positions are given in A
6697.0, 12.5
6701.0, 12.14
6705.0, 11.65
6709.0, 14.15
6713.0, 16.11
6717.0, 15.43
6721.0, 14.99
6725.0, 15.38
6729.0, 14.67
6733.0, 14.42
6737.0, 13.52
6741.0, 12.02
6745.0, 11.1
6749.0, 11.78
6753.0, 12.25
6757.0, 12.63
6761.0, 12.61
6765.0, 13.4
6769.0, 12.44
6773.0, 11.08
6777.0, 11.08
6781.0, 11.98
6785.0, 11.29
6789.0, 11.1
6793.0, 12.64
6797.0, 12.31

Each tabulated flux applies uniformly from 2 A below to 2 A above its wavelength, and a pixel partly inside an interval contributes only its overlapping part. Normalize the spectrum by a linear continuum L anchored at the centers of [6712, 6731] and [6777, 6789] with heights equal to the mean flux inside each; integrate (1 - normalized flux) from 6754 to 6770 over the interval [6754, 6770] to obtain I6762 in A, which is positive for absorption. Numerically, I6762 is 0.0 A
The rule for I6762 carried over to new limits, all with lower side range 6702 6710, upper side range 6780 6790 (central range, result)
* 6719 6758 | -3.6 A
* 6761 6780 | -0.6 A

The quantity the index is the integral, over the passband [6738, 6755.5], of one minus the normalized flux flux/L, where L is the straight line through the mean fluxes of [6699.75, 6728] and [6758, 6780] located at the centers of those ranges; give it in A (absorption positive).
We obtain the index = 1.50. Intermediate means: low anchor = 14.3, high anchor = 12.1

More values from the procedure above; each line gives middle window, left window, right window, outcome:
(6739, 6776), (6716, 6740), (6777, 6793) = 2.49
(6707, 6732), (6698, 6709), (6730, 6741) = -3.99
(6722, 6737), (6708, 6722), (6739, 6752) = -1.23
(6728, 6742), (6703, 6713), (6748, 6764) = -0.85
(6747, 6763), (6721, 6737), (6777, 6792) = 1.04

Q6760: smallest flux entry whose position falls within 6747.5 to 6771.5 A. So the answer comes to 11.78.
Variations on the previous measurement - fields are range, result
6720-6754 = 11.1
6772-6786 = 11.08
